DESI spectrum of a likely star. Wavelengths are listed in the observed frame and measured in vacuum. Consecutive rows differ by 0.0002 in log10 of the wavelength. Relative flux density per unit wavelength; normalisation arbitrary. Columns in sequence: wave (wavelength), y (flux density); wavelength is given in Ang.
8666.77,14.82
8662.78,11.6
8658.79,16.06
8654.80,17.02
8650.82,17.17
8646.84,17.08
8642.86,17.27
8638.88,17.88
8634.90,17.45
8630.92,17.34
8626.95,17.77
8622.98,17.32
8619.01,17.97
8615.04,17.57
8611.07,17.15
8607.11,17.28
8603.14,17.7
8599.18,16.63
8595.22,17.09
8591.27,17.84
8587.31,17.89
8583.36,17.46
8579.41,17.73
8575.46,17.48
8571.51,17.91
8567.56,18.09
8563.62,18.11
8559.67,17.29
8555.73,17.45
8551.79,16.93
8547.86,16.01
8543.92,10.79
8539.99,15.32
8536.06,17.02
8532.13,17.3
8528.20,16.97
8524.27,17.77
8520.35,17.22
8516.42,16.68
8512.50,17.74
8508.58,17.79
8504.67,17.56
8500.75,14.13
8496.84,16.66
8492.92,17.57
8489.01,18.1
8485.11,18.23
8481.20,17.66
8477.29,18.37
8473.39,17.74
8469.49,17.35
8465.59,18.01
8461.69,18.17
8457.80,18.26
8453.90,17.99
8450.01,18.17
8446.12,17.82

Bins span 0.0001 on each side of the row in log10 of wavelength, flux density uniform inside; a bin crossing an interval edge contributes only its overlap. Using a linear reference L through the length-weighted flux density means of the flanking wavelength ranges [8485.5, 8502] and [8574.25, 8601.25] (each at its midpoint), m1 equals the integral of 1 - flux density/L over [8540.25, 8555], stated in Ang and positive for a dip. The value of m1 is 2.0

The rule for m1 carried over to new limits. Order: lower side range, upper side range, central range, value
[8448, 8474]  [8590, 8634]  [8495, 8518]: 1.34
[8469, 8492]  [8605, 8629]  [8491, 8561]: 4.85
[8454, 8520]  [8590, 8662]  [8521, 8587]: 1.81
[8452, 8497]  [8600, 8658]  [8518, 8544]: 1.85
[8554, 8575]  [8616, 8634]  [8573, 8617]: 0.56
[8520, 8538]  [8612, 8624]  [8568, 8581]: -0.24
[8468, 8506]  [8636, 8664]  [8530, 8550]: 2.04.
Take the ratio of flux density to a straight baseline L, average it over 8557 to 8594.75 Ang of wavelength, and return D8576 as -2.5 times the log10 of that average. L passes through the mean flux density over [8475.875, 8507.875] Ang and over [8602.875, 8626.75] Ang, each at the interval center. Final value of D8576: -0.02 mag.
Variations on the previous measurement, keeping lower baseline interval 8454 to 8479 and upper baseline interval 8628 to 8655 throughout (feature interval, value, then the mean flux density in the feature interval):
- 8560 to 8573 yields -0.019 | 17.9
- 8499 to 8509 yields 0.095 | 16.3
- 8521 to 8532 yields 0.026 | 17.3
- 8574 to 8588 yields -0.004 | 17.6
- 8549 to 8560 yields 0.033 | 17.1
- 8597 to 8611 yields 0.019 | 17.2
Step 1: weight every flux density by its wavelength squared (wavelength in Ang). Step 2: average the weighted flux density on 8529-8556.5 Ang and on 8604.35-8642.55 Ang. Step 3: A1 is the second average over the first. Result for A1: 1.13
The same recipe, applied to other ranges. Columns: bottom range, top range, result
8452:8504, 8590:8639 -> 1.03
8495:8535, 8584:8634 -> 1.05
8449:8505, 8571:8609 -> 1.02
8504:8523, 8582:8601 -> 1.02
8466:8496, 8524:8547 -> 0.89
